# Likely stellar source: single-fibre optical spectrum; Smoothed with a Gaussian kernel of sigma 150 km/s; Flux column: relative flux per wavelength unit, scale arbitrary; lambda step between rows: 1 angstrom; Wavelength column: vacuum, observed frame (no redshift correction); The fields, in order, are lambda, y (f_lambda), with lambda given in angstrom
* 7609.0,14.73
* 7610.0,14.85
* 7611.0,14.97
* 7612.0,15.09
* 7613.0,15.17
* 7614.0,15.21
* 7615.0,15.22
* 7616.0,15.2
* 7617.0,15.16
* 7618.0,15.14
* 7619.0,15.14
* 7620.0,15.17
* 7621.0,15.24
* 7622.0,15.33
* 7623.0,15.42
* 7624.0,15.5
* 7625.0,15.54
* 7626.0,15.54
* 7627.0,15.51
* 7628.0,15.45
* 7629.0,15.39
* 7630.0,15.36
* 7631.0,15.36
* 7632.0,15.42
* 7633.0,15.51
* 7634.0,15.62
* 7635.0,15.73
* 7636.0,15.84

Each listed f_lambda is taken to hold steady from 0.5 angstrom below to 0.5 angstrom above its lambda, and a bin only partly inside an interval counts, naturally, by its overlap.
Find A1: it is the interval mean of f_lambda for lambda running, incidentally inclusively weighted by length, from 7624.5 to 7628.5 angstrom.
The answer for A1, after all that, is 15.5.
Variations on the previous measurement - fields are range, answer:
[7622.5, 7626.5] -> 15.5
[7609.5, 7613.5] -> 15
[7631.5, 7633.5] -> 15.5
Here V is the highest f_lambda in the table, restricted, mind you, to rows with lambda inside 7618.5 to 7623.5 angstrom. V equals 15.42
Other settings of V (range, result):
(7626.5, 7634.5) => 15.62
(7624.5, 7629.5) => 15.54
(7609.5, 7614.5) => 15.21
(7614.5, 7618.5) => 15.22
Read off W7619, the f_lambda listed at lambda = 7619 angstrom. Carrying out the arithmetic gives 15.14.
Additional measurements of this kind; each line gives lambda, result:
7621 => 15.24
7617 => 15.16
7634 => 15.62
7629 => 15.39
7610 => 14.85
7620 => 15.17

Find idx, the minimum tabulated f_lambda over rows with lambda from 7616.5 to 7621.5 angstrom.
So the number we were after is 15.14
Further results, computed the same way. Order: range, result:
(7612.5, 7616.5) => 15.17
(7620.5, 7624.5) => 15.24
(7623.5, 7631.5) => 15.36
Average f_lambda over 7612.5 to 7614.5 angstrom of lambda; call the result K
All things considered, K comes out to 15.2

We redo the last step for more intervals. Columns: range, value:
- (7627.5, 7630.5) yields 15.4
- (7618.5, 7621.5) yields 15.2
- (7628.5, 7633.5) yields 15.4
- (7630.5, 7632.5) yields 15.4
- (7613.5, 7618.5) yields 15.2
